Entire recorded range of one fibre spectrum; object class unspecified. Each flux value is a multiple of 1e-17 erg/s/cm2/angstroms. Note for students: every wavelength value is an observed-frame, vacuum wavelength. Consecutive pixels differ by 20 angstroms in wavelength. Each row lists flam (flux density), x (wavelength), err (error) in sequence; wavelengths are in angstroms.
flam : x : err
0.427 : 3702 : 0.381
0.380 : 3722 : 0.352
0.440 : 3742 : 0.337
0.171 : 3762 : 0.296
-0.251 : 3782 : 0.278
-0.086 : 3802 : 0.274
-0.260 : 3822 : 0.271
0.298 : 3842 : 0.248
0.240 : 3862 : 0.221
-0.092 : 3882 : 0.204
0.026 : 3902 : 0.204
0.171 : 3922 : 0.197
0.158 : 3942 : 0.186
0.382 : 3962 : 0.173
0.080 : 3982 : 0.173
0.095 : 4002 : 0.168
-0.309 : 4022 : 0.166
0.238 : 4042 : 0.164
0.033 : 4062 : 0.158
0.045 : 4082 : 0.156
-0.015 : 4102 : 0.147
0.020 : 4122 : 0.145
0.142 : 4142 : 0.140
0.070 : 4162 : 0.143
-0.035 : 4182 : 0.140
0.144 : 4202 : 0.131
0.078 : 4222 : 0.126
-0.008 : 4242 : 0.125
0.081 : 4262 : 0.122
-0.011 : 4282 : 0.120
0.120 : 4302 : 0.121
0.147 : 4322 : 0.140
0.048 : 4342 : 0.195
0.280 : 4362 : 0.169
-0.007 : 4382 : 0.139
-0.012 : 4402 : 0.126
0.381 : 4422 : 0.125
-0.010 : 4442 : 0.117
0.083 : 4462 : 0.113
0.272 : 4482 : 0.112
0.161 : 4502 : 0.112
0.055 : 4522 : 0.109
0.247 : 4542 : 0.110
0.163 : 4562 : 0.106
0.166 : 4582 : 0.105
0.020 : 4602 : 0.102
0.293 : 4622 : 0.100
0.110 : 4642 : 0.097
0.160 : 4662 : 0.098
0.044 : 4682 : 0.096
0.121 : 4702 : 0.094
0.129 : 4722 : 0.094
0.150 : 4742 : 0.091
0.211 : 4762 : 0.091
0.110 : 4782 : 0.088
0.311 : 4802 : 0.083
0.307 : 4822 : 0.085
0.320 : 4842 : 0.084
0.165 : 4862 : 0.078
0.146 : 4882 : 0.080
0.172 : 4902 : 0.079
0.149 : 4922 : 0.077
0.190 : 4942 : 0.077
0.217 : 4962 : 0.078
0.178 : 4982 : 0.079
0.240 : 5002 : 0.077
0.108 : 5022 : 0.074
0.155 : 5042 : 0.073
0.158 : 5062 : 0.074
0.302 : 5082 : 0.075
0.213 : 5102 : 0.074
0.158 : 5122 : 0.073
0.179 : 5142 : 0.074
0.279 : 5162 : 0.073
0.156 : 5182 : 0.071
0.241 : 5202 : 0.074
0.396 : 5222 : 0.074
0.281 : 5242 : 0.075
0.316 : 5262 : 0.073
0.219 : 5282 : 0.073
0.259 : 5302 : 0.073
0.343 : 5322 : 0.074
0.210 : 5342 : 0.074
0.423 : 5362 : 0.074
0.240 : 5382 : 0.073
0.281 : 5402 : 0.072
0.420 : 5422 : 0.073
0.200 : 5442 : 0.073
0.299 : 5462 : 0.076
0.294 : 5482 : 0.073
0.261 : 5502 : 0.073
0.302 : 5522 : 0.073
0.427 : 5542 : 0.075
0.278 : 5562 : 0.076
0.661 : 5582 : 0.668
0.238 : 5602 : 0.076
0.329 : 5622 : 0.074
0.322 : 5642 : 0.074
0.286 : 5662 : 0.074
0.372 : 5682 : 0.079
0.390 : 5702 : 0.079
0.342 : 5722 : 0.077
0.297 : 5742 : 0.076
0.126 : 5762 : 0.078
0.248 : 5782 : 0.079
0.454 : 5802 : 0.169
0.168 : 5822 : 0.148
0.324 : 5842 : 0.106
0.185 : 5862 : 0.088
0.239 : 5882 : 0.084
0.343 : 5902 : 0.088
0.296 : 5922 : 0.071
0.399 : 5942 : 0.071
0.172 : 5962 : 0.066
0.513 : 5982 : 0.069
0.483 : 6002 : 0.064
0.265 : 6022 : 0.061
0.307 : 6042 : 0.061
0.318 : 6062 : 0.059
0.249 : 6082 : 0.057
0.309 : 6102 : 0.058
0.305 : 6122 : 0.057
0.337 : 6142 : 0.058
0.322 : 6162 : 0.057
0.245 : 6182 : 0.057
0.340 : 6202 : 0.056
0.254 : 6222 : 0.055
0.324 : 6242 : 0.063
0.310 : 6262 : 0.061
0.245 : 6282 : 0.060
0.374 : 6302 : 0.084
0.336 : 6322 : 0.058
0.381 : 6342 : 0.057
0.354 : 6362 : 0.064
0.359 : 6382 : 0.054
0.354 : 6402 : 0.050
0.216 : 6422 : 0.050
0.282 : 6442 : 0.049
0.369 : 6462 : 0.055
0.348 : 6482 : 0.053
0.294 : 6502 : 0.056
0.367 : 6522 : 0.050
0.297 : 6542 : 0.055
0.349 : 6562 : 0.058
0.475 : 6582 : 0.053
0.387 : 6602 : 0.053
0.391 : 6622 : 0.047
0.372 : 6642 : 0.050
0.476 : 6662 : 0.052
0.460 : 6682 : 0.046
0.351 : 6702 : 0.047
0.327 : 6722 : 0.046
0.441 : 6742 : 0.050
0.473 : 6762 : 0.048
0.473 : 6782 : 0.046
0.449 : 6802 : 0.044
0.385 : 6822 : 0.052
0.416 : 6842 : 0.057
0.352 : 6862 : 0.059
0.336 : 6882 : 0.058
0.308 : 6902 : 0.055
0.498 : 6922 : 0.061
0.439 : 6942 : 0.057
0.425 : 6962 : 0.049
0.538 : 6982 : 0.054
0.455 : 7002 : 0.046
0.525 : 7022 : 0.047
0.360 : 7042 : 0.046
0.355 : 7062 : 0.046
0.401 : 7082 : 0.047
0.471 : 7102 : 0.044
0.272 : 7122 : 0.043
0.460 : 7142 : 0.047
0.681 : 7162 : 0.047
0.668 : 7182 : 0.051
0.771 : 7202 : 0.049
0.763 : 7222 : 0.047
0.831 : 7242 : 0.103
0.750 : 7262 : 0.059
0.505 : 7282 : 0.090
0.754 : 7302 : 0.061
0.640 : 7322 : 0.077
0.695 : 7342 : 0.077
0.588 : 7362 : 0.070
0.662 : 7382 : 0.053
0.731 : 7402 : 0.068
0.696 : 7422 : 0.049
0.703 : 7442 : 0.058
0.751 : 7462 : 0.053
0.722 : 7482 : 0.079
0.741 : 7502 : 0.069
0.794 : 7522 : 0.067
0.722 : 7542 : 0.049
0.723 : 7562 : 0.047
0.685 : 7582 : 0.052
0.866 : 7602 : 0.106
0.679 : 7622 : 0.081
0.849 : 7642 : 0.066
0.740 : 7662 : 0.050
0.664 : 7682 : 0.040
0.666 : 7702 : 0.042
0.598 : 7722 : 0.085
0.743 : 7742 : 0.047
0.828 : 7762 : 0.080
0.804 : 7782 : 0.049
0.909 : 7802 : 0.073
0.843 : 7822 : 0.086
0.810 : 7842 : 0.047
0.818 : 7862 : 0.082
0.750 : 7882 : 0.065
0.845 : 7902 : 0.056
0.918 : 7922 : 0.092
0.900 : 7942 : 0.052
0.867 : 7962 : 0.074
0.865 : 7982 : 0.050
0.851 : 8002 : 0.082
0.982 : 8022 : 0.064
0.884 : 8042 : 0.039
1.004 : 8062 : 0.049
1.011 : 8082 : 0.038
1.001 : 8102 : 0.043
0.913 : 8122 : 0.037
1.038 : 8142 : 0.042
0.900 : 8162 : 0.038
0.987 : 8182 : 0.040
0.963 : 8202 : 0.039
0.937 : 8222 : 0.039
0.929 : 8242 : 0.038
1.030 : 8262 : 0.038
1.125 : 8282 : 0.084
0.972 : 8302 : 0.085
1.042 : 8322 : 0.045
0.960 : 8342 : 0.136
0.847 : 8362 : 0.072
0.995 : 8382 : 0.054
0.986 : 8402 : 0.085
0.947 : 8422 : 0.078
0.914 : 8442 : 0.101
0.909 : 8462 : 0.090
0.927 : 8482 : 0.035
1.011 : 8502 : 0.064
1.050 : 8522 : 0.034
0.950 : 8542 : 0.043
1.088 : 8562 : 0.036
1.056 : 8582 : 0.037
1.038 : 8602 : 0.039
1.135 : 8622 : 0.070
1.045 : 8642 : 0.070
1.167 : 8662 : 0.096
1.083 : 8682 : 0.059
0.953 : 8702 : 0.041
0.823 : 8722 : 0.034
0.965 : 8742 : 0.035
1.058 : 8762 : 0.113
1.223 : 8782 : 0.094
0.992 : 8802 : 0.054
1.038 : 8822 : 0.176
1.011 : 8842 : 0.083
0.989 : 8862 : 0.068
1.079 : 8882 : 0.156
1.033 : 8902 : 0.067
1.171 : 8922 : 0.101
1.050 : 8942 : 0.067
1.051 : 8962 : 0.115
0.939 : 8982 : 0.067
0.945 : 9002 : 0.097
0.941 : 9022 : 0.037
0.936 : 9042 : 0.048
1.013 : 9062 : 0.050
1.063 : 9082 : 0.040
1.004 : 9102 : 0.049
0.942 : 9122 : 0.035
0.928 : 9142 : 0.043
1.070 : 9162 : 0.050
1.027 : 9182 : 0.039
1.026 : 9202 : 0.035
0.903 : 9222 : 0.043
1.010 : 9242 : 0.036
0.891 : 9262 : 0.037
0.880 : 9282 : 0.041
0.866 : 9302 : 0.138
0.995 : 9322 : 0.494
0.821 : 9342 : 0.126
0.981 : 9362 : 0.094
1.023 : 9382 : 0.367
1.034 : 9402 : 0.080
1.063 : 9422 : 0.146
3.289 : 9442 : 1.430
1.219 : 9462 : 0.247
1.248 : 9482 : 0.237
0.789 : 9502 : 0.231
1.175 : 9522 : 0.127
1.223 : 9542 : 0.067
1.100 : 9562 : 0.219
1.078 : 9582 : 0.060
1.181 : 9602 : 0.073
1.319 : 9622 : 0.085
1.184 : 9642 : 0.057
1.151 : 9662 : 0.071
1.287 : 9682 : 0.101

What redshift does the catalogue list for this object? 0.794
